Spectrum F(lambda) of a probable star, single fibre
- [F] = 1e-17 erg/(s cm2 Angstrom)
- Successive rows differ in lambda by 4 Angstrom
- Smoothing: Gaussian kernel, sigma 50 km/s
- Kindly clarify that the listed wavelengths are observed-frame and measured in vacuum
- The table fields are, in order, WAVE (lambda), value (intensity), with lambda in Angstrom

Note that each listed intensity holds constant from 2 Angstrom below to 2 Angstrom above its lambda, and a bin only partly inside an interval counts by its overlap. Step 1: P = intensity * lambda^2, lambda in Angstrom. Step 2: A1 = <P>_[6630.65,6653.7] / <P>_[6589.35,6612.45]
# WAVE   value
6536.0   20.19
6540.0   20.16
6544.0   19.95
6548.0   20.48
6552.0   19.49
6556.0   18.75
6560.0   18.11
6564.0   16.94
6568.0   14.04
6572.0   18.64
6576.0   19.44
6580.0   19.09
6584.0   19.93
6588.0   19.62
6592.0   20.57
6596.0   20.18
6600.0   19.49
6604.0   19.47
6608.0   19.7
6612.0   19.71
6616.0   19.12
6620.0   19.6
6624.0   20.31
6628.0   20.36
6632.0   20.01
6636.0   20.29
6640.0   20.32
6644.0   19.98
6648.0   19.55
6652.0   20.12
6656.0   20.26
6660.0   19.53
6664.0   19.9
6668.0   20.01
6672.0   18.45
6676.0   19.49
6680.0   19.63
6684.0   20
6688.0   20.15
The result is 1.02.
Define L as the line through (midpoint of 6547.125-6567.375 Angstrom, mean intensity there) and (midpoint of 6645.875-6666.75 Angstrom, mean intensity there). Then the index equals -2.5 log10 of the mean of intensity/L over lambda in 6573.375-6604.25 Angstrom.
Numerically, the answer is -0.05 mag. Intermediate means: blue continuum 18.3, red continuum 19.9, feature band 19.7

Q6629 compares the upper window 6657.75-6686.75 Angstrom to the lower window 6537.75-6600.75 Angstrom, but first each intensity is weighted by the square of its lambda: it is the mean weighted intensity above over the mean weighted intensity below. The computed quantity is 1.1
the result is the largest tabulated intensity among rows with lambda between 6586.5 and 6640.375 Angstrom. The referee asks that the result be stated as 20.57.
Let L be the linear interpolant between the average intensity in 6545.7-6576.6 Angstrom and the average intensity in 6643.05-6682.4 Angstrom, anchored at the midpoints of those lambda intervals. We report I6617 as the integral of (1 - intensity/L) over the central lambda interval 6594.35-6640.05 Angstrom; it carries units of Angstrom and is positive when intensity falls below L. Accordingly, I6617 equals -2.0 Angstrom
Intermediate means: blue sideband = 18.2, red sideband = 19.7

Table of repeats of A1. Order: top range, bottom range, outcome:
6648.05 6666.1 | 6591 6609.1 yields 1.02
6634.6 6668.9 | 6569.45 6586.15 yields 1.07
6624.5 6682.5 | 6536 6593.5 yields 1.08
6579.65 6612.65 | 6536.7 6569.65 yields 1.08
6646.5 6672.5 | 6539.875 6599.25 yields 1.07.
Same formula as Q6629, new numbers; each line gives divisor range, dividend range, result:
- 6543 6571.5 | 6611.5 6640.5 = 1.12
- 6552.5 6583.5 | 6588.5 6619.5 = 1.11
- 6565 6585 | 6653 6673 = 1.12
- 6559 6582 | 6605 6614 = 1.13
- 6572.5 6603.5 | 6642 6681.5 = 1.02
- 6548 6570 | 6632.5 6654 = 1.16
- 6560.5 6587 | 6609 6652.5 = 1.12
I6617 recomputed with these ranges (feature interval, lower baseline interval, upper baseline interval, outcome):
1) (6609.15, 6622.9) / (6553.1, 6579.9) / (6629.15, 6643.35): 0.0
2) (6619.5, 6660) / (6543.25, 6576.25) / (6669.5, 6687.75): -2.1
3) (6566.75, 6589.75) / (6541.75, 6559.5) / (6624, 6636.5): 1.4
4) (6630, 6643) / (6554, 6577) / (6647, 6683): -0.8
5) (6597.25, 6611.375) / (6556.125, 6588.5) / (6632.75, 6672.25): -0.5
